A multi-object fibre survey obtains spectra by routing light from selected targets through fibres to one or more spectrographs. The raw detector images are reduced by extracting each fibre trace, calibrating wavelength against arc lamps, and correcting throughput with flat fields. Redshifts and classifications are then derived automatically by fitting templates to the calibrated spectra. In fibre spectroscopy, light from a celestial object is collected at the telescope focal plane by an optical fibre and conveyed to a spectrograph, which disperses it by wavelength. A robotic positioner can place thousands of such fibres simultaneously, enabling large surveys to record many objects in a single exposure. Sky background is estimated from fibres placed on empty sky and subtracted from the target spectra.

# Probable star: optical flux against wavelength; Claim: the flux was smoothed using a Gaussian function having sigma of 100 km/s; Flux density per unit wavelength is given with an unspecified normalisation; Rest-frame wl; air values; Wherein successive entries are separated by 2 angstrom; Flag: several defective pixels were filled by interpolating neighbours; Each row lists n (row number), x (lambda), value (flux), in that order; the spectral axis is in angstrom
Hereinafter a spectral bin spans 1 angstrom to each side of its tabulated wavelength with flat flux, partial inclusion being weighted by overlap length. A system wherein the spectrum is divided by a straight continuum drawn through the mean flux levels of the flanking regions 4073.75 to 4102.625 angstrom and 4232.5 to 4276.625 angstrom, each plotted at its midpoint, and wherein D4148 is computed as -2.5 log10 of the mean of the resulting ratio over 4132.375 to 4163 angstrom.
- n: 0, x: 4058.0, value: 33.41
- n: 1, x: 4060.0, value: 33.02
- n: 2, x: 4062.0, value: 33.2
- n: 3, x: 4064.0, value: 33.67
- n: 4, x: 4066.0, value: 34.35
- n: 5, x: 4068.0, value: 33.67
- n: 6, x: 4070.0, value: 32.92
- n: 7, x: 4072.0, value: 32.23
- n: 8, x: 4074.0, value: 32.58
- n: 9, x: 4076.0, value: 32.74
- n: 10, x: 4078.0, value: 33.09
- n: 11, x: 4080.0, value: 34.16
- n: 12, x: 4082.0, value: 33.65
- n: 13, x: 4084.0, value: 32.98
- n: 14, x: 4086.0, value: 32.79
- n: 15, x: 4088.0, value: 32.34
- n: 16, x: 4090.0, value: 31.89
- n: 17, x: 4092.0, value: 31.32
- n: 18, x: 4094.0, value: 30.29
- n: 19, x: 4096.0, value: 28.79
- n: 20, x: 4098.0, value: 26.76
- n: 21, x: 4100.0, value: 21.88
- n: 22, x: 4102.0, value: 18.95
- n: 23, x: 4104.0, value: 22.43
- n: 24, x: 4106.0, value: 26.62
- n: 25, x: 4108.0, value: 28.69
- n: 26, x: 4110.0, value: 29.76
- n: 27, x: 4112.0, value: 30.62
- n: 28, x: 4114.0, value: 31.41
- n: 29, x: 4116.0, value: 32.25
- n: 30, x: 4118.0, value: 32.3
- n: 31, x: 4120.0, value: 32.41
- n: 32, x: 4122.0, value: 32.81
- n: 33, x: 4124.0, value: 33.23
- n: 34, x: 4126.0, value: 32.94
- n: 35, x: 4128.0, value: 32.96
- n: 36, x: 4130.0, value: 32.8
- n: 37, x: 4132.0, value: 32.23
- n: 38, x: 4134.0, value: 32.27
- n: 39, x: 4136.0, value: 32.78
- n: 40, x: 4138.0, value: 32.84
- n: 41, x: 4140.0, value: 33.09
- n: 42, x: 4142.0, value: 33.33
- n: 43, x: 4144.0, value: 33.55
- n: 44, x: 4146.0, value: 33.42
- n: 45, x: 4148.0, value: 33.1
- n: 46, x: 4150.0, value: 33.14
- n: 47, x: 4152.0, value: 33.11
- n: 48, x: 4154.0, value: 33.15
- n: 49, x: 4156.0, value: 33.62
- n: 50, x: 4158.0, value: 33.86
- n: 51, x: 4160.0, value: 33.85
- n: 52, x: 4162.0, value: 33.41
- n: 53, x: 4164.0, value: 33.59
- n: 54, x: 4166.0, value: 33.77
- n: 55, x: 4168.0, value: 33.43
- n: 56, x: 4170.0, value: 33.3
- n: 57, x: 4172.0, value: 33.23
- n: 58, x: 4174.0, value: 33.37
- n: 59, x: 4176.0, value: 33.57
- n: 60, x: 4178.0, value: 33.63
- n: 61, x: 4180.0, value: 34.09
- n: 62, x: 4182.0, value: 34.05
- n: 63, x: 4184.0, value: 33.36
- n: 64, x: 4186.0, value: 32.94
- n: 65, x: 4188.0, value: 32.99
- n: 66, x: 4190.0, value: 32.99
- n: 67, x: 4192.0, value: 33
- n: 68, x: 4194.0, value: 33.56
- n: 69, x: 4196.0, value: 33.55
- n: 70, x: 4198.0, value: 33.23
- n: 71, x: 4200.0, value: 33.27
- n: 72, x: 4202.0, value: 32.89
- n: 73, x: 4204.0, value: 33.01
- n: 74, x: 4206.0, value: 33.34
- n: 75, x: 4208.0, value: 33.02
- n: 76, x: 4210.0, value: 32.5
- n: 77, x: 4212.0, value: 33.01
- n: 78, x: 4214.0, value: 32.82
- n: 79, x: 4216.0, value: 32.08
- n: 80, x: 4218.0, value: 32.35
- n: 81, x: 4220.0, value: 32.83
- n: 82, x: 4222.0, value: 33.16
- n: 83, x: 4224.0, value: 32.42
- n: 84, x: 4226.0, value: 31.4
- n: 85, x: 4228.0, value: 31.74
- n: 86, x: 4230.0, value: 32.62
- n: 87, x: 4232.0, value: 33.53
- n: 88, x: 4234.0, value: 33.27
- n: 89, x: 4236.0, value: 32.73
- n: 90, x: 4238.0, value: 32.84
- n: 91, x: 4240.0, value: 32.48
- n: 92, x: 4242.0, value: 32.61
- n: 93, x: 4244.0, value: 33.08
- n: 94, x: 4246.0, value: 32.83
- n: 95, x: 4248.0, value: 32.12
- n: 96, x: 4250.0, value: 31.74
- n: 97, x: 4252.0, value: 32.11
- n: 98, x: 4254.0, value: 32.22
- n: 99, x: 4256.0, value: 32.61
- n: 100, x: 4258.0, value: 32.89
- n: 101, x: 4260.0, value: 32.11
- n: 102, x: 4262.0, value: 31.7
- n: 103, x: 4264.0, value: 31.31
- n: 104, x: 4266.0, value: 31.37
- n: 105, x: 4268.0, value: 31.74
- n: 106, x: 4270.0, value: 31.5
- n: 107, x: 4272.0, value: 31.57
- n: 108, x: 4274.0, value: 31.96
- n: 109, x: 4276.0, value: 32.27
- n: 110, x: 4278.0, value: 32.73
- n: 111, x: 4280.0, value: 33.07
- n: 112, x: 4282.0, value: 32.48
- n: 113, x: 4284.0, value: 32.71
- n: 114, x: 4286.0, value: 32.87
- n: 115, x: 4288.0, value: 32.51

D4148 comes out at -0.07 mag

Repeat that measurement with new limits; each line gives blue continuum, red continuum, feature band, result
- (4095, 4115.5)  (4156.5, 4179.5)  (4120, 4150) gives -0.10 mag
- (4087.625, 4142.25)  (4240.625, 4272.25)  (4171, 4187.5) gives -0.08 mag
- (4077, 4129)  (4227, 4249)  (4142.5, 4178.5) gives -0.07 mag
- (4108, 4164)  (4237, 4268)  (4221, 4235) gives -0.01 mag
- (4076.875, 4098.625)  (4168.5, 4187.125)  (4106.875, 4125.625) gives 0.03 mag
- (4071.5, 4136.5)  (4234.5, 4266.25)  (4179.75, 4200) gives -0.06 mag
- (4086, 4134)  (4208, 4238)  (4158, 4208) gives -0.06 mag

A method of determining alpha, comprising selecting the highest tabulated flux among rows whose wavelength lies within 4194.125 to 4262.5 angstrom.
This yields 33.55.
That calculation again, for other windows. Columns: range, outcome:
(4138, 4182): 34.09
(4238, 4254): 33.08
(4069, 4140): 34.16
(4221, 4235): 33.53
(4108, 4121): 32.41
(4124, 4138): 33.23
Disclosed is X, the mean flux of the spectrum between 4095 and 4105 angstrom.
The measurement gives 23.8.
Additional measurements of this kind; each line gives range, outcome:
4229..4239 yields 33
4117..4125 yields 32.7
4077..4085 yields 33.5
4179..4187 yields 33.6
